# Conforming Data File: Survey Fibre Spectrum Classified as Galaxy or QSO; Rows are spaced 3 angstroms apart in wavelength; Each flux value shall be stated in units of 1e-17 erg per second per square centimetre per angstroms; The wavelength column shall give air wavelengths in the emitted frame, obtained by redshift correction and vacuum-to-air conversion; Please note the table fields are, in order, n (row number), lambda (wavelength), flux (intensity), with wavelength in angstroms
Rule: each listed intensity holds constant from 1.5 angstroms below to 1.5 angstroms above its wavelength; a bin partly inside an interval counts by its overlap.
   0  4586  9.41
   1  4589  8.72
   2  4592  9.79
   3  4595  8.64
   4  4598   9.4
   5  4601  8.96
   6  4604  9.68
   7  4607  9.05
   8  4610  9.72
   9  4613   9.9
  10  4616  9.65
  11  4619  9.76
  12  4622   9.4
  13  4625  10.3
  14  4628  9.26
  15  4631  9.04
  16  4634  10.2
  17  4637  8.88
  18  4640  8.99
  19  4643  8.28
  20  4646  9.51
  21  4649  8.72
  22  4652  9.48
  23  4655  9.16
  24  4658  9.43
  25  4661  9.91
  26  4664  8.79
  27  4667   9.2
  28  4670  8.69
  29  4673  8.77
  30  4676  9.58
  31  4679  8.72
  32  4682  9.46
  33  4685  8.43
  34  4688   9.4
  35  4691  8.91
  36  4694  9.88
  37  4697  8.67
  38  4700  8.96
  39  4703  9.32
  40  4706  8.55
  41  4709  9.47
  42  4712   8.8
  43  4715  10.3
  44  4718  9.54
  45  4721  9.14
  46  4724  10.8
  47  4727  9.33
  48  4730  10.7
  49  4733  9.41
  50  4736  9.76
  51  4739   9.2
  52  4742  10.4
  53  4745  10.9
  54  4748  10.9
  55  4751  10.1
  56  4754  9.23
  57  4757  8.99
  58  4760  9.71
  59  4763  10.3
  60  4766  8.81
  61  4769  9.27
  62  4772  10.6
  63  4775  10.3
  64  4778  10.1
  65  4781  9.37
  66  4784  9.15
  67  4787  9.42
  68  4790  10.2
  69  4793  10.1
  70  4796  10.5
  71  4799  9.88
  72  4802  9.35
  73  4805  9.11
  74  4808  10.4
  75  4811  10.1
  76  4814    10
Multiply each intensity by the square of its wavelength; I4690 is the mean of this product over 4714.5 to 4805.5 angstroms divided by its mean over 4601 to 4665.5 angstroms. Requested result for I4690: 1.1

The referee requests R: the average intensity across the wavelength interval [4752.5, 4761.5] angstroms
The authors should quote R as 9.31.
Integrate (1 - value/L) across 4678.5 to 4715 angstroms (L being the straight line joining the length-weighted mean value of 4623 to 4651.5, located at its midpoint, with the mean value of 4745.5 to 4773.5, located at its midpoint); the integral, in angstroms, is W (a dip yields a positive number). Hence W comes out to 1.6 angstroms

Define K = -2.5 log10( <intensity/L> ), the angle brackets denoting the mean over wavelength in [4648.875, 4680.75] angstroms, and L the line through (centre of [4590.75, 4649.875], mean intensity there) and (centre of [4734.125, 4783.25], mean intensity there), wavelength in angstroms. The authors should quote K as 0.043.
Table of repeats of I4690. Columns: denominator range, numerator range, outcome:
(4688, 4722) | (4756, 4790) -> 1.08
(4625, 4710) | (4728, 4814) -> 1.13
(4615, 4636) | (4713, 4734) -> 1.07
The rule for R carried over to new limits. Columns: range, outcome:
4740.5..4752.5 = 10.6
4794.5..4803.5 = 9.91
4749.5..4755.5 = 9.66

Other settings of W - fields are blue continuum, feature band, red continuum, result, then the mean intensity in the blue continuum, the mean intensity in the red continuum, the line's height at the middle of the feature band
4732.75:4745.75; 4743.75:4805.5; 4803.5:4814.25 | 0.5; 9.93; 9.89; 9.91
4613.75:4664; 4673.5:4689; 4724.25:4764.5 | 0.8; 9.36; 9.95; 9.6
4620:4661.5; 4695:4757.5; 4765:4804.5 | -0.4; 9.32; 9.77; 9.59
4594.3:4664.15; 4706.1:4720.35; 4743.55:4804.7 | 0.3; 9.36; 9.84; 9.64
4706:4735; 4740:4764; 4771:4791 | -0.7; 9.66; 9.85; 9.76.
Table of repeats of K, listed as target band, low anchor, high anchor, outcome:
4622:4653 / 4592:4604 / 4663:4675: -0.029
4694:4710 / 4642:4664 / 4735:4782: 0.053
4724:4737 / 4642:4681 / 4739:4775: -0.025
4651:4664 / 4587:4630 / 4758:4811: 0.014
